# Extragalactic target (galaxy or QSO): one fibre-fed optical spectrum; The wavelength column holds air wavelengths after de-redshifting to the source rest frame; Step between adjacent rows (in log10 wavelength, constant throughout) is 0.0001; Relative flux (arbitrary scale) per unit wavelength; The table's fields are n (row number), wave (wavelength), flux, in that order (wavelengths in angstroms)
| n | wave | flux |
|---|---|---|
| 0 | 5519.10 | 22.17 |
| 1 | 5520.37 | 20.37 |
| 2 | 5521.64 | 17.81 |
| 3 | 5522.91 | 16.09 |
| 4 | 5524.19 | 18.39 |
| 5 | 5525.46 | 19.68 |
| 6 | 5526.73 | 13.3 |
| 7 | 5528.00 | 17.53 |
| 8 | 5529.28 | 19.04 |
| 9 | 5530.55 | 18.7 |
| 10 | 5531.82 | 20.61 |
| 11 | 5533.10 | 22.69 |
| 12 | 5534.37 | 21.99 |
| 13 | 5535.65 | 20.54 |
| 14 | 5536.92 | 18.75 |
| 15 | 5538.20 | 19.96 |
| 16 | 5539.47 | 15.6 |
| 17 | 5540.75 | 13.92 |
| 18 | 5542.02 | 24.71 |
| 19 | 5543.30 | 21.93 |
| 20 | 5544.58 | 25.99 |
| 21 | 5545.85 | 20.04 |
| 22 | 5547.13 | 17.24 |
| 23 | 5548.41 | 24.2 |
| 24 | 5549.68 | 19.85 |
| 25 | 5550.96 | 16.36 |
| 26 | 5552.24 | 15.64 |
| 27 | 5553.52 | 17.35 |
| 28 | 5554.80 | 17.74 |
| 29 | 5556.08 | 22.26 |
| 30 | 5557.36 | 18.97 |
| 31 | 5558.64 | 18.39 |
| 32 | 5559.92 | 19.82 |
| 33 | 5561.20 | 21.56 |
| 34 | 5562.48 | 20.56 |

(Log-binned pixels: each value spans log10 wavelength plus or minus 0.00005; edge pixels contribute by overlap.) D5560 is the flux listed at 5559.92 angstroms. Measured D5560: 19.82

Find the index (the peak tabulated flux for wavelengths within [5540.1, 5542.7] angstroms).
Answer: 24.71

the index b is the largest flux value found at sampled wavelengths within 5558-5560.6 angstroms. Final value 19.82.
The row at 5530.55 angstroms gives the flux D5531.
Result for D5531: 18.7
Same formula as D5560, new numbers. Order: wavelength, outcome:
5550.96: 16.36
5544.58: 25.99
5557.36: 18.97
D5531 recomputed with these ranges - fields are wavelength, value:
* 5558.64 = 18.39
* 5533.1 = 22.69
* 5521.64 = 17.81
